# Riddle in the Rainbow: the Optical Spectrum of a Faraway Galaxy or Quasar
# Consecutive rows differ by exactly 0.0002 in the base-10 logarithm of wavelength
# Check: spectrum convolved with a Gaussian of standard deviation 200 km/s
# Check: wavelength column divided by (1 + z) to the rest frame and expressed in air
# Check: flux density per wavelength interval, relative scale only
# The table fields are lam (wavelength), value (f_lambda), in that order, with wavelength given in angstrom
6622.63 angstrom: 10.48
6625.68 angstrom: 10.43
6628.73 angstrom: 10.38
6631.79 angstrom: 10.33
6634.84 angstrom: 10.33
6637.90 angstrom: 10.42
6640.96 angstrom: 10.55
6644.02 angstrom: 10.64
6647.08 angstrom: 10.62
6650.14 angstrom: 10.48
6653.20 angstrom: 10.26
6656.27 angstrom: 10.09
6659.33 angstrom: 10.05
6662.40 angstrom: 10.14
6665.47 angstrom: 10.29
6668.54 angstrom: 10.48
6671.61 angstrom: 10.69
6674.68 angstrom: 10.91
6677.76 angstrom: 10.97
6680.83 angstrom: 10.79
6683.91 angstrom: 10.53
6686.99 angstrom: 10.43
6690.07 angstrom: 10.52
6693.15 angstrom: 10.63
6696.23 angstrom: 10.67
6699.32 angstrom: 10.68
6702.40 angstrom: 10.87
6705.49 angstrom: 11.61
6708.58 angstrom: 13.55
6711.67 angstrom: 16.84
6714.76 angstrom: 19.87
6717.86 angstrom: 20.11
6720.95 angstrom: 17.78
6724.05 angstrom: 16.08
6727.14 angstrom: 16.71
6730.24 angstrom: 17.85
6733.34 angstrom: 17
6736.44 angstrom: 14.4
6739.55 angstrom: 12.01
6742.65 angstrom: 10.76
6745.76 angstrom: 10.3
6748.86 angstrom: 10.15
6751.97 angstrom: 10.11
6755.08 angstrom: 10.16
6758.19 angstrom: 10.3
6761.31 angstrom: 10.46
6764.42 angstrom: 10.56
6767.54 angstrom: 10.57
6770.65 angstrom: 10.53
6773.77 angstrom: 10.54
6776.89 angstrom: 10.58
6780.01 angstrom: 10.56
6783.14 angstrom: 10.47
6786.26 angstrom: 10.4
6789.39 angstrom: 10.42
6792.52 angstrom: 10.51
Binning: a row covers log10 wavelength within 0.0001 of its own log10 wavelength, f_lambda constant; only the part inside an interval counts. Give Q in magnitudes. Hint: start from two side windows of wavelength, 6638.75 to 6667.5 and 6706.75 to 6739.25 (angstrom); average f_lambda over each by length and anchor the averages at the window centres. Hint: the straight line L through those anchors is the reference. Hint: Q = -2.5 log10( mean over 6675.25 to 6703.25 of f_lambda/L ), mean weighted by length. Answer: 0.26 mag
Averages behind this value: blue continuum 10.4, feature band 10.7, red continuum 16.8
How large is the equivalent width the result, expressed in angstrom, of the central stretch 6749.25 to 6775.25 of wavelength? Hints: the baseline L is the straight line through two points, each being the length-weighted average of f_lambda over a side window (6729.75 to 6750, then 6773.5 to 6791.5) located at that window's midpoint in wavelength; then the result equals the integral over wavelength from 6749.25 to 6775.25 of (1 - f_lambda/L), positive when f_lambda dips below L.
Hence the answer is 2.9 angstrom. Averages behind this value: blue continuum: 13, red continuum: 10.5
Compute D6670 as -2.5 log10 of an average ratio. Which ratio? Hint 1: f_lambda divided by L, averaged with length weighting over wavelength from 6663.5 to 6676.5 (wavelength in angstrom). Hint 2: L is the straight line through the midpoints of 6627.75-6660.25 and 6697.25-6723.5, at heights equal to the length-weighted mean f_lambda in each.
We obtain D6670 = 0.16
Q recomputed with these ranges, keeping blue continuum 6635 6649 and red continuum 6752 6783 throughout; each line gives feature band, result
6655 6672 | 0.03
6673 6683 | -0.04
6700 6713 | -0.23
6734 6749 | -0.15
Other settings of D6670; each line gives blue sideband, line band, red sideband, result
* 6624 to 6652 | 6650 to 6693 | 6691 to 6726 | 0.174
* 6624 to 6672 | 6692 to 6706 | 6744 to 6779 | -0.047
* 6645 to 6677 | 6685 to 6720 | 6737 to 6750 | -0.228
